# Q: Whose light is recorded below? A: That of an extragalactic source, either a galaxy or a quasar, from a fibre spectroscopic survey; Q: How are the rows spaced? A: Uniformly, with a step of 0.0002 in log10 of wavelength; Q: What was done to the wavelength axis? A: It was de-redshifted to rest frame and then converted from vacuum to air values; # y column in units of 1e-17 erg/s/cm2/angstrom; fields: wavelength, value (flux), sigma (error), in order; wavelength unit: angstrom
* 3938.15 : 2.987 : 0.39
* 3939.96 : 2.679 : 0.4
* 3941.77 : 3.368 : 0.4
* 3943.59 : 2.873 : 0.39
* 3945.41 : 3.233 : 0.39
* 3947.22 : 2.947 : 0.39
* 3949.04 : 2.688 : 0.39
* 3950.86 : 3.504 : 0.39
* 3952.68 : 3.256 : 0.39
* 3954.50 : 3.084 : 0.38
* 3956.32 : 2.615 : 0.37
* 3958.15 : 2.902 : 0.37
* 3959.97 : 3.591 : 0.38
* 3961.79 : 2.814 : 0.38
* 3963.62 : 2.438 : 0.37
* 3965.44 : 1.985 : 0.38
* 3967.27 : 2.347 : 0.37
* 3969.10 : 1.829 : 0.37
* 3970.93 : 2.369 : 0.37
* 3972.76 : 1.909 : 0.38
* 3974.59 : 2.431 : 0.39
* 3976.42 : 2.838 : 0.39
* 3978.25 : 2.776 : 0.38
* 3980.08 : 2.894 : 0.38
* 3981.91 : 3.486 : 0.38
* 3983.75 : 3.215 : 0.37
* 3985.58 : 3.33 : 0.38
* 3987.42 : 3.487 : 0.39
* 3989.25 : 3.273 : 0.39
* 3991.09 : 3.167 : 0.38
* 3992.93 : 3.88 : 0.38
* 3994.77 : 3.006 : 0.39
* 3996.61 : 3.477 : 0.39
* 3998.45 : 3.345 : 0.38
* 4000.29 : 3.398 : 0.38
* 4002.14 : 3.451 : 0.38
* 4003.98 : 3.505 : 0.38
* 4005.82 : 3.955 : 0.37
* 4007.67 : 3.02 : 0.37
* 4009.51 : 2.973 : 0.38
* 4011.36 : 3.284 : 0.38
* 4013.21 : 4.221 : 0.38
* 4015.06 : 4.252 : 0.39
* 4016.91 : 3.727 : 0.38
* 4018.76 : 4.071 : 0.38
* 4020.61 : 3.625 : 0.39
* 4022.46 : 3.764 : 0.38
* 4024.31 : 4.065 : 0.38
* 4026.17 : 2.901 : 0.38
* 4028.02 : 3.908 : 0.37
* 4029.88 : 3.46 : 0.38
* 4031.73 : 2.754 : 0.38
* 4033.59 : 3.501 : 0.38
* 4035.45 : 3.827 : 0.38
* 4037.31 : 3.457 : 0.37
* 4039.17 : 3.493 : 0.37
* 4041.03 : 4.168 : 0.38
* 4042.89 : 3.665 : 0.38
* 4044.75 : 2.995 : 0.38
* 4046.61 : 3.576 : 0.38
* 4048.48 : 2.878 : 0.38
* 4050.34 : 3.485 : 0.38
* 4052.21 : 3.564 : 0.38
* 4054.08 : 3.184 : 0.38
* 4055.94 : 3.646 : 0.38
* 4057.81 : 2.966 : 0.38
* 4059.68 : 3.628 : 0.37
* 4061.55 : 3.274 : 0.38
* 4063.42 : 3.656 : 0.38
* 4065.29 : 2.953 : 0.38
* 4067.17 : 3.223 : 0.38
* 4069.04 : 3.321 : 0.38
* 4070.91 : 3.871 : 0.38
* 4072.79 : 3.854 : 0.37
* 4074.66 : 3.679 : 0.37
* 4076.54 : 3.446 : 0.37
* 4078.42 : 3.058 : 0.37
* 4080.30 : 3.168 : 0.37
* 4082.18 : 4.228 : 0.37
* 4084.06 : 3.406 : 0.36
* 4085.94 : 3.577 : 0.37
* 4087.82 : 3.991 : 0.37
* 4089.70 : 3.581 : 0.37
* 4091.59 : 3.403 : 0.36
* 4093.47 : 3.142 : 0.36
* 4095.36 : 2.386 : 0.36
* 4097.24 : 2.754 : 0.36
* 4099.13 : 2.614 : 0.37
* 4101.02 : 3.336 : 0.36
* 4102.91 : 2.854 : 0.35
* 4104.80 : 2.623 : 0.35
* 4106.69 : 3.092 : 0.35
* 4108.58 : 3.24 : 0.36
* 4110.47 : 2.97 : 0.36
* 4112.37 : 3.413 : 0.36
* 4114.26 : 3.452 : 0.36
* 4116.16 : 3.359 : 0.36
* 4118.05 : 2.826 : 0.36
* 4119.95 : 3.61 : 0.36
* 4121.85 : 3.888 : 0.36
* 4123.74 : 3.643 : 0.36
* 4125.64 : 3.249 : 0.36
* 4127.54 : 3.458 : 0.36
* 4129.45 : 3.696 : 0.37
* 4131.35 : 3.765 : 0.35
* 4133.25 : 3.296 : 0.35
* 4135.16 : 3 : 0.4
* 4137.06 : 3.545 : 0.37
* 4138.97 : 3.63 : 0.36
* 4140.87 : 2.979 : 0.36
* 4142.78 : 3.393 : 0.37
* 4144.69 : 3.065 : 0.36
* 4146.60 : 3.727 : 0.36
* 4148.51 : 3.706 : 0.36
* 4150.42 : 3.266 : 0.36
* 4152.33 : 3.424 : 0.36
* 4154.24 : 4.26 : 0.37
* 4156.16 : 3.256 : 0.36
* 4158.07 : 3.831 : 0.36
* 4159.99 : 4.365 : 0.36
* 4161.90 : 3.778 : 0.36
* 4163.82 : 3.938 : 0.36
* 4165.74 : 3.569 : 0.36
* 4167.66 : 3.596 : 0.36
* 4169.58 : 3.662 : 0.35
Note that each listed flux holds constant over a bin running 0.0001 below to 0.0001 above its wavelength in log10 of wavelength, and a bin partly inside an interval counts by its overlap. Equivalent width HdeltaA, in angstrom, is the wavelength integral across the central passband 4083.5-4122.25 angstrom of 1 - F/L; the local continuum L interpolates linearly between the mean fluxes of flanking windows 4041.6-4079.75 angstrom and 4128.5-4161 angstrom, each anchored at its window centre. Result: 3.0 angstrom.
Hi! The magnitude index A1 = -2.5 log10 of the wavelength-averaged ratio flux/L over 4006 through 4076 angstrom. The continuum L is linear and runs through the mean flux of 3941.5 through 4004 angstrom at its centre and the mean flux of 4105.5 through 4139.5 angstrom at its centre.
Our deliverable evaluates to -0.11 mag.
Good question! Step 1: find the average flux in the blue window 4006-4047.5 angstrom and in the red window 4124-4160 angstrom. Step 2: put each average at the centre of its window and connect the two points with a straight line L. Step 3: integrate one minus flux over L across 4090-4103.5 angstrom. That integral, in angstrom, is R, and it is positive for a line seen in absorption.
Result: 2.2 angstrom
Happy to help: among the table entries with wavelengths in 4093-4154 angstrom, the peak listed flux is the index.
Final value 3.888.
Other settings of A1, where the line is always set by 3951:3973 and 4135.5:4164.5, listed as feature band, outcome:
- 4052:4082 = -0.08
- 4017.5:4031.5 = -0.22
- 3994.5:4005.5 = -0.20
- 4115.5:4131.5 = -0.01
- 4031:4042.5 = -0.17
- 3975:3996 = -0.16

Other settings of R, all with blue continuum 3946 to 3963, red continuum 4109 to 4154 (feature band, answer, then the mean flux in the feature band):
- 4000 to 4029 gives -4.3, 3.64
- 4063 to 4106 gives 0.2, 3.3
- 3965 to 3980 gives 3.5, 2.35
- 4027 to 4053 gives -2.1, 3.48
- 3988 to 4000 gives -0.9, 3.37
